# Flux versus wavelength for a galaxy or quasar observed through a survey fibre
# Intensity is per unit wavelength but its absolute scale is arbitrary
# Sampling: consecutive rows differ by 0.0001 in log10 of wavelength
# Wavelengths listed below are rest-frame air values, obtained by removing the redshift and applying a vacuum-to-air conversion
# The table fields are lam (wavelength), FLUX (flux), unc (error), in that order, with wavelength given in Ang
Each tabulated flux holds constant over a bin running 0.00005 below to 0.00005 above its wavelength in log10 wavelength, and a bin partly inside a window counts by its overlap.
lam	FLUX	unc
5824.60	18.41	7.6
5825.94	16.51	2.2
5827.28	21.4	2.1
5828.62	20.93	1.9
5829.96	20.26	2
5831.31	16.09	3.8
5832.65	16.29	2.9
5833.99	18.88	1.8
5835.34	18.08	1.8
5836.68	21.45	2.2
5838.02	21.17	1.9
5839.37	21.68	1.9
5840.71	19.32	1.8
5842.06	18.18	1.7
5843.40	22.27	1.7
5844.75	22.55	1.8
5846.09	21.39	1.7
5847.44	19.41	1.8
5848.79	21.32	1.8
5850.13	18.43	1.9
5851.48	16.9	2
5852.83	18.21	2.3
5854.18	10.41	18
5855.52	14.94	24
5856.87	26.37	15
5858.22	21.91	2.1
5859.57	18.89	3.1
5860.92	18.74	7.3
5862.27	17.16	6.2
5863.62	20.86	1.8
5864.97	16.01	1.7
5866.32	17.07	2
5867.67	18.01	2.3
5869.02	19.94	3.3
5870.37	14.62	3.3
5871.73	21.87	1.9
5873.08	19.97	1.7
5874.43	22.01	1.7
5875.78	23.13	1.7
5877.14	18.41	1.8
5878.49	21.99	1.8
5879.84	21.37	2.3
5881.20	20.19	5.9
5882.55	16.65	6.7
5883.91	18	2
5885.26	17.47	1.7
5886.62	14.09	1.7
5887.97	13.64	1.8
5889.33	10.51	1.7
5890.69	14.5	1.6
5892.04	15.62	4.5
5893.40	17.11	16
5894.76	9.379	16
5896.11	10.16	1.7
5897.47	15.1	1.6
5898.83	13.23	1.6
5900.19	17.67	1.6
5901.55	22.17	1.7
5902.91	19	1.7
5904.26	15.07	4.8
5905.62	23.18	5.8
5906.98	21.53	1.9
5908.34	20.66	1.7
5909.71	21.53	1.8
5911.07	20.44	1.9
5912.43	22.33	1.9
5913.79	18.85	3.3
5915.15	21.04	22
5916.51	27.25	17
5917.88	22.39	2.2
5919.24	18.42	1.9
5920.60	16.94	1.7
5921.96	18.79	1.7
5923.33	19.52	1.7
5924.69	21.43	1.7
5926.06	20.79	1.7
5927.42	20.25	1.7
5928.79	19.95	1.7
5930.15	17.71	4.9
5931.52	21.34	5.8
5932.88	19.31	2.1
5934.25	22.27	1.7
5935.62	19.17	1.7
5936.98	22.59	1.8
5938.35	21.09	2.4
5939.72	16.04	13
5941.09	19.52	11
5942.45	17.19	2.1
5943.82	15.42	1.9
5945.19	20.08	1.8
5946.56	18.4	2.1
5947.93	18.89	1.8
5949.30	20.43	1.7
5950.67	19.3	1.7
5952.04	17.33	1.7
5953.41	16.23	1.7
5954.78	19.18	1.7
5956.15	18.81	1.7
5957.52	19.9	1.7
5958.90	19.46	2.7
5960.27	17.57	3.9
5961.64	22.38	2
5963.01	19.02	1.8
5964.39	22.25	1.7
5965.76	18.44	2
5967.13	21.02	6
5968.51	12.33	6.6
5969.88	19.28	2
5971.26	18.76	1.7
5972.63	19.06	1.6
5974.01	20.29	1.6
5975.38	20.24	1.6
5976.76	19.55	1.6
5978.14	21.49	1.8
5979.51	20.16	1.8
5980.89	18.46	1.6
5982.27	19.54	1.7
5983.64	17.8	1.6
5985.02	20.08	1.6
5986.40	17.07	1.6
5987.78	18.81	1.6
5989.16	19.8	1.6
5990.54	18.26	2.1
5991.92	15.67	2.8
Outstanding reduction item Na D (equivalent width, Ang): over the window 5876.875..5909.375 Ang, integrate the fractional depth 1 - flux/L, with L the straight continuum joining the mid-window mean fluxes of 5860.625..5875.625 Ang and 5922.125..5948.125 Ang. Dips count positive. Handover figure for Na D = 3.67 Ang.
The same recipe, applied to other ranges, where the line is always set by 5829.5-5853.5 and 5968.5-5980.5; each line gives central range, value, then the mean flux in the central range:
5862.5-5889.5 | 1.5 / 18.4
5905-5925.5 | -1.6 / 20.9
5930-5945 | 0.1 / 19.3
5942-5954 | 0.8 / 18.2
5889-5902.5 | 3.3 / 14.7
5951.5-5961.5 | 0.4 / 18.6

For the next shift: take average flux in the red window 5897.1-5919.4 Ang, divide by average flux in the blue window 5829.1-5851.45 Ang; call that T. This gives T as 1.02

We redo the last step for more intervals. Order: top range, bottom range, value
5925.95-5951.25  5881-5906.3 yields 1.23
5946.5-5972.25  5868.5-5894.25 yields 1.06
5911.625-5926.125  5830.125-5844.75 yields 1.06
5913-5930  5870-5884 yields 1.02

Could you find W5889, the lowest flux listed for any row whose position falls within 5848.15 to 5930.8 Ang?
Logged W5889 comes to 9.379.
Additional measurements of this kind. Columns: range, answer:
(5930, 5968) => 15.42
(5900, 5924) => 15.07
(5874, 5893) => 10.51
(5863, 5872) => 14.62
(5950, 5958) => 16.23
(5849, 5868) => 10.41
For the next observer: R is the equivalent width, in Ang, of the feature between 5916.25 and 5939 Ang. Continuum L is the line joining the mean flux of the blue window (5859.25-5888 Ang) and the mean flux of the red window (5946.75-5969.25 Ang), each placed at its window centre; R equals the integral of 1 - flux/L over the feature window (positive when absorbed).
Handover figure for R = -1.9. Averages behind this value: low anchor 18.8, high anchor 18.9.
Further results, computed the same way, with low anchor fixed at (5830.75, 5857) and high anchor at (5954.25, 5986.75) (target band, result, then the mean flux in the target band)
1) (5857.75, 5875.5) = 0.0 Ang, 19.1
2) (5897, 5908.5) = 0.3 Ang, 18.6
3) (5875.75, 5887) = 0.1 Ang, 18.9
